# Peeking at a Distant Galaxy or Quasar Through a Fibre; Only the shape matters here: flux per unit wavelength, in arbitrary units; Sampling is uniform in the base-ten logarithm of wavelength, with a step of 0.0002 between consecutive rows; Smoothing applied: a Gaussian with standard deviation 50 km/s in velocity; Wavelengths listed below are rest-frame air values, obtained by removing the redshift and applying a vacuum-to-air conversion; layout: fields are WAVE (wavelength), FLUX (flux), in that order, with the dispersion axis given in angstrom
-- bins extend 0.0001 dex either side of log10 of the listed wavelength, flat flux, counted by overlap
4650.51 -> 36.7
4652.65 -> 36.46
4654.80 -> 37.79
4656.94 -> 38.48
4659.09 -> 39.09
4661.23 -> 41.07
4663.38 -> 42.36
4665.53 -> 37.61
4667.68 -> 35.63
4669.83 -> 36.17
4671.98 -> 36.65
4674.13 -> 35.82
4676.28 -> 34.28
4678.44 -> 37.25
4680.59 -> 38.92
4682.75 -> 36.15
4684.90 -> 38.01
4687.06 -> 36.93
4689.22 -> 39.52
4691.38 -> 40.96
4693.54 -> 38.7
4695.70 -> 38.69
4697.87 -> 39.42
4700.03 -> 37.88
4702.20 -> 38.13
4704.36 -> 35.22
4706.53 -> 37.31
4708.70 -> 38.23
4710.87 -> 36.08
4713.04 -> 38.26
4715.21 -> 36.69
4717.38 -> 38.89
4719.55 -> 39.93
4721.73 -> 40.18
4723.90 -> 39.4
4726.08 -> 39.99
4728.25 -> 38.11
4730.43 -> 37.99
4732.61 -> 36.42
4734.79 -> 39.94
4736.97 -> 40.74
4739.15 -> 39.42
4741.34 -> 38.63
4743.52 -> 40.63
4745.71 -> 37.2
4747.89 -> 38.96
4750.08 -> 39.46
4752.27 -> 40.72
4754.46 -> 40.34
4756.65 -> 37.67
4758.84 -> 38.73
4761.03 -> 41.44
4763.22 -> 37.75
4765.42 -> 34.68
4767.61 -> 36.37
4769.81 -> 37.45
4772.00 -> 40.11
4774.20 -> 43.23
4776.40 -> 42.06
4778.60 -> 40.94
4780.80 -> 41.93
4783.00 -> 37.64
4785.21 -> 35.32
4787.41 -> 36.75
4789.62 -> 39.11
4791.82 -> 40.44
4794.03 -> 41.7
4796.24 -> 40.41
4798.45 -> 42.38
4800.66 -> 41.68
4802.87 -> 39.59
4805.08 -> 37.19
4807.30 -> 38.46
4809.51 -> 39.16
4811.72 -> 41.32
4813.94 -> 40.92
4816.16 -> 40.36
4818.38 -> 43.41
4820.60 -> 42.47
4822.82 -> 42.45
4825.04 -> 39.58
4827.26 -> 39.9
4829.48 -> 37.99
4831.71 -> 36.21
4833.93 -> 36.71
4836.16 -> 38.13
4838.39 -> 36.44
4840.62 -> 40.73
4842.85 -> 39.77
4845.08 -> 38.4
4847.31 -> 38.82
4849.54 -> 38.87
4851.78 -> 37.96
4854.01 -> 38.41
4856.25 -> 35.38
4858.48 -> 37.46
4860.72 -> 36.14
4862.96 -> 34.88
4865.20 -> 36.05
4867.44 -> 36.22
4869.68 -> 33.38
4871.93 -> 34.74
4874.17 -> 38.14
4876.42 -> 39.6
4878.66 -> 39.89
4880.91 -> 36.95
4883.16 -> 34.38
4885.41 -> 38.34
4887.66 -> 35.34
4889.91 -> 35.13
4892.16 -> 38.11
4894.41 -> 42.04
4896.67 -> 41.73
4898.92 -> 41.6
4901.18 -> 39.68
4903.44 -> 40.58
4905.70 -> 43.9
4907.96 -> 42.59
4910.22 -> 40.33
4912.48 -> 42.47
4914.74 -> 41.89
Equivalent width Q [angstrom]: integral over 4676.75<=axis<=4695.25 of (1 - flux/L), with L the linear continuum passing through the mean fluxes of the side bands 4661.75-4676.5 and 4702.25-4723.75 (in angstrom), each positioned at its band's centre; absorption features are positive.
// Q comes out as -0.33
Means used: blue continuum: 37.2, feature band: 38.2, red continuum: 38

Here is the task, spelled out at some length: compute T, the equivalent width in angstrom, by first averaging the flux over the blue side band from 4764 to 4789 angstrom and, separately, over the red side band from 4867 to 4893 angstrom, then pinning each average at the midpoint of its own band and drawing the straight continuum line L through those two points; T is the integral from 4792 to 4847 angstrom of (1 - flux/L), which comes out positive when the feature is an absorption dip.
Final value -2.8 angstrom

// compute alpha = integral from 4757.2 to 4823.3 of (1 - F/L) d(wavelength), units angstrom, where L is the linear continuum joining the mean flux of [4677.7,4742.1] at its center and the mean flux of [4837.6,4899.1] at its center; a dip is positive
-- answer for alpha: -3.1 angstrom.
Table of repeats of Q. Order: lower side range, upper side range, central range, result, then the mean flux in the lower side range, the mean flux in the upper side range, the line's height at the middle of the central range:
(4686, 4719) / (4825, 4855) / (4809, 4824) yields -1.2 angstrom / 38.1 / 38.4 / 38.3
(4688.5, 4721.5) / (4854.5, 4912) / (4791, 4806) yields -0.9 angstrom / 38.3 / 38.2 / 38.2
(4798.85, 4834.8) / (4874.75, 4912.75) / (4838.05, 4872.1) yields 2.2 angstrom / 39.9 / 39.5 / 39.7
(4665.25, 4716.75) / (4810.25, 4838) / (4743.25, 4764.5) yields -0.3 angstrom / 37.5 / 39.8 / 38.6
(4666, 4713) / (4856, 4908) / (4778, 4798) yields -0.9 angstrom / 37.4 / 38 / 37.7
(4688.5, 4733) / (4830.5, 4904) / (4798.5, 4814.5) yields -0.8 angstrom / 38.4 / 37.7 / 38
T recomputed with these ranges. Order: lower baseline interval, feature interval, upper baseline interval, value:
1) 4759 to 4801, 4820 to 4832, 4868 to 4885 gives -0.5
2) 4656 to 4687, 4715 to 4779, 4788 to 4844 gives -0.6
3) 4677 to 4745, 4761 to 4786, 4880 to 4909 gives -0.2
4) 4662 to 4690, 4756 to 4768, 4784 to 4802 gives 0.4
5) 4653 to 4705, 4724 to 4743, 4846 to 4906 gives -0.5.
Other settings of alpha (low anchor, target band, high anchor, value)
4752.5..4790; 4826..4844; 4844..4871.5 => -0.4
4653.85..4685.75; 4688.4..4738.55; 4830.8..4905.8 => -1.1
